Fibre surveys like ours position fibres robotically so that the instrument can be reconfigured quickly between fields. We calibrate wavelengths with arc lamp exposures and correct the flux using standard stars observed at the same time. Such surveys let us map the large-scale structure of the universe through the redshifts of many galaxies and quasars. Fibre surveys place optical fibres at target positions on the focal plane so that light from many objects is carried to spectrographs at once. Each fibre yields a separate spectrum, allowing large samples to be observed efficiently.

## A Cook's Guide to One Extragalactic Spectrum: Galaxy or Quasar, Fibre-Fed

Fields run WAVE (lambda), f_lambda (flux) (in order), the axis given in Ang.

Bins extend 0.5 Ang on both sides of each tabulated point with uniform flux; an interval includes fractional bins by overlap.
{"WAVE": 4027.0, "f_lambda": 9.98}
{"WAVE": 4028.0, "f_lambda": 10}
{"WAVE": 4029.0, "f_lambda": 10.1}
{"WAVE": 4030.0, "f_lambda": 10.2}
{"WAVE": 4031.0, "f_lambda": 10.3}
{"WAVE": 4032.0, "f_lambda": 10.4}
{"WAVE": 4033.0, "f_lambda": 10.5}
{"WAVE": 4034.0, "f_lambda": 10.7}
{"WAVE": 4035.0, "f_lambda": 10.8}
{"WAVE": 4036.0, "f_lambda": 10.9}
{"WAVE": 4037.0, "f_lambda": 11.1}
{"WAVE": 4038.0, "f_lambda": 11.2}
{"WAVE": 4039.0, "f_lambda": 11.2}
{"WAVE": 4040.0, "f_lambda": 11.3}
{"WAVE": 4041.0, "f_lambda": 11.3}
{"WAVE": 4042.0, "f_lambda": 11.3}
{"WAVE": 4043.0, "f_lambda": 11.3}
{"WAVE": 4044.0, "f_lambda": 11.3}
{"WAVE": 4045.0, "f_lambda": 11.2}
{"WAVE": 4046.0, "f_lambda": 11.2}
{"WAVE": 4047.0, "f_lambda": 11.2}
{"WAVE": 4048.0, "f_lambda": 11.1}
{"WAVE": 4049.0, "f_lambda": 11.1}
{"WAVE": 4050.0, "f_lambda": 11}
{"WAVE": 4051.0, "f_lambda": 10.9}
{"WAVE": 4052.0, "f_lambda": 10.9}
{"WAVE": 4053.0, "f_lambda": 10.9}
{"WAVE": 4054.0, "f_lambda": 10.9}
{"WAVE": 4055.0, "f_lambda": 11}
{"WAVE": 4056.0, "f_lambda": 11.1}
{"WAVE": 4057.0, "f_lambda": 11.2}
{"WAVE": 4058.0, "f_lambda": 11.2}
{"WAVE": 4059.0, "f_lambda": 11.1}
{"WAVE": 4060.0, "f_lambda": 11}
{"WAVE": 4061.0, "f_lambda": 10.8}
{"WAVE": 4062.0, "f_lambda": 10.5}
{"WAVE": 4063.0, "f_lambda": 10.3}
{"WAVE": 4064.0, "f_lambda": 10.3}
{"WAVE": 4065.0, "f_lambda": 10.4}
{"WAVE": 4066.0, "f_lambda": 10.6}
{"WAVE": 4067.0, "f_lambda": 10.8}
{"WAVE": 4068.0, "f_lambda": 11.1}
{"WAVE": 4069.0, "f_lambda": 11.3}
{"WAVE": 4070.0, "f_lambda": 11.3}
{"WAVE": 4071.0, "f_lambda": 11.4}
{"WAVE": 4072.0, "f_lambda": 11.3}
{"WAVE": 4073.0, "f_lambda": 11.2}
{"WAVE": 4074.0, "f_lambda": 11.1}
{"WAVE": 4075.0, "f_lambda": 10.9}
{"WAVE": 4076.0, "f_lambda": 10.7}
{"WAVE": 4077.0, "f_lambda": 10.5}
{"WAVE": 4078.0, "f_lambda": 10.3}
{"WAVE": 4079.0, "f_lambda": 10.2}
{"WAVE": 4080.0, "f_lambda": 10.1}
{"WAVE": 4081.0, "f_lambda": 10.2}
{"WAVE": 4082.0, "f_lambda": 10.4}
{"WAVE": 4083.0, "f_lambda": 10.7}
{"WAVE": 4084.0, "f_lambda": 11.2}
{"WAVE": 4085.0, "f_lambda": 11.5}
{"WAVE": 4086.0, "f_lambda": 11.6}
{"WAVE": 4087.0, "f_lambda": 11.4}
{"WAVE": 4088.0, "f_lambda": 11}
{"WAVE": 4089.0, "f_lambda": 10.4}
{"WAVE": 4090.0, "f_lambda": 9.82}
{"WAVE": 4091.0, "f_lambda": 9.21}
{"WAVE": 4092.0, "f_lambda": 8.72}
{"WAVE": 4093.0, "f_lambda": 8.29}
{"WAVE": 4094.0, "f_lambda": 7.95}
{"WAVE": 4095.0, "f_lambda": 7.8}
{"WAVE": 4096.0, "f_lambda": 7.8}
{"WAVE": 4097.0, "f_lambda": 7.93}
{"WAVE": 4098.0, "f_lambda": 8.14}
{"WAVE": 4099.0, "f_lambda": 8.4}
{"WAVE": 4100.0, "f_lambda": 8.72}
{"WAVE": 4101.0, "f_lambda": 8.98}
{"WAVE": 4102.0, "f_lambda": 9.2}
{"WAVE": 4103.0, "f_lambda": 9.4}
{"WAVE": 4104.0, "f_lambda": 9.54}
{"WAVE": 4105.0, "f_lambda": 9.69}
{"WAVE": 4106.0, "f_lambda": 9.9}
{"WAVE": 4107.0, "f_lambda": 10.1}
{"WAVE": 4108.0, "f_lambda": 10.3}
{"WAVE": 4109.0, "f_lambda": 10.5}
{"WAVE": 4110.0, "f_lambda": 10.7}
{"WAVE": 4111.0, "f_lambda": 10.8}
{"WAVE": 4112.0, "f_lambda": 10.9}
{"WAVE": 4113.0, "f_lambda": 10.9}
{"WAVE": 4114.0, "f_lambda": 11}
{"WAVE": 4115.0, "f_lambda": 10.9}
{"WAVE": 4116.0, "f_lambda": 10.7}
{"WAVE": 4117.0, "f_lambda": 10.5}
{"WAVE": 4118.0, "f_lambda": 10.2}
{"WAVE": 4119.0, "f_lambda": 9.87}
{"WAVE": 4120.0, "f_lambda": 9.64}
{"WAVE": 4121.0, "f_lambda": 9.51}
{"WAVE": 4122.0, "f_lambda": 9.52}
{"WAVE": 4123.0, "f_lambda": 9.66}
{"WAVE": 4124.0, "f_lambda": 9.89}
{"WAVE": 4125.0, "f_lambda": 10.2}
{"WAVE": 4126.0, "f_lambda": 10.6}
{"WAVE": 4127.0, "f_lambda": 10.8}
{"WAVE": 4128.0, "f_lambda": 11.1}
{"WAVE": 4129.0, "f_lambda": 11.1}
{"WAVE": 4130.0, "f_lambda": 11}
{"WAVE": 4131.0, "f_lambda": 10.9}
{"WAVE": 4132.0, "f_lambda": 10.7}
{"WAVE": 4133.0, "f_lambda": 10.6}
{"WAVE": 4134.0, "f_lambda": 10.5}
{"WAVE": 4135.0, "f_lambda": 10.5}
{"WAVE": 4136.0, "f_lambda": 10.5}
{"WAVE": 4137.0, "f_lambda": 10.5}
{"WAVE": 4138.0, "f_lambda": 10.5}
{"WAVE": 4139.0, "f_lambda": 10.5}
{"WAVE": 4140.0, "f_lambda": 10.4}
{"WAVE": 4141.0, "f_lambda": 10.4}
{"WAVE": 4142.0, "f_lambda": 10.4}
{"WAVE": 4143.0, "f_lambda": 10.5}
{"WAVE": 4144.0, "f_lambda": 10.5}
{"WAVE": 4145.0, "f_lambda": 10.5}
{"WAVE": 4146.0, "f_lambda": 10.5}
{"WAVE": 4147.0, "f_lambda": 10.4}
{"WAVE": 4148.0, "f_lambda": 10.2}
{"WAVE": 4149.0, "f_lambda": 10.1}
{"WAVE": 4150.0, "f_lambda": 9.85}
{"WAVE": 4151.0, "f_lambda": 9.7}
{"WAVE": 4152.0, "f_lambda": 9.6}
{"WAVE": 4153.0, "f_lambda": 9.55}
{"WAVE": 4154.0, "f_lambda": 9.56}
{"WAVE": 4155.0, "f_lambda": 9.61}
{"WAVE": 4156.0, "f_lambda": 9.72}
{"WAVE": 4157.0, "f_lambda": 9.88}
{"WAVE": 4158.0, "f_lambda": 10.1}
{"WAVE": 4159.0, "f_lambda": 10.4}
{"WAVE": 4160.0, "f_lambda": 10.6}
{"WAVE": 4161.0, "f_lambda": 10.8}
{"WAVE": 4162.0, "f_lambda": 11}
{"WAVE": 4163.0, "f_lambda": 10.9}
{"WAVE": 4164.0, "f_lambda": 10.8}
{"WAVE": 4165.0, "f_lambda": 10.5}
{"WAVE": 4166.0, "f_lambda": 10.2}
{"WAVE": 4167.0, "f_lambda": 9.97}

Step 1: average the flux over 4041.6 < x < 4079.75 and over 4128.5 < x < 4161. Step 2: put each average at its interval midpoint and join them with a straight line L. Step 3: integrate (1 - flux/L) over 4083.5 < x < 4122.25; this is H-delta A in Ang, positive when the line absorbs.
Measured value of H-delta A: 3.0 Ang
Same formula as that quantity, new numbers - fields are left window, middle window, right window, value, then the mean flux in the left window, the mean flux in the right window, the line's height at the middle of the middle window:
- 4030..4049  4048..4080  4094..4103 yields -3.1 Ang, 11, 8.41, 9.92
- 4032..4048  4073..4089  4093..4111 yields -1.6 Ang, 11.1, 9.14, 9.8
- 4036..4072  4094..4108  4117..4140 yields 2.2 Ang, 11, 10.4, 10.6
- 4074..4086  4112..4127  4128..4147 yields 0.5 Ang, 10.7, 10.6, 10.6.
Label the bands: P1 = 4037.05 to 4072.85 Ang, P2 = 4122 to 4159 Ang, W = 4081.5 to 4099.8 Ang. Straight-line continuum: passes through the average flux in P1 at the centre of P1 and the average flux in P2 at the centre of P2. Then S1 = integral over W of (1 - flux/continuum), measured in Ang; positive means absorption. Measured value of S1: 2.0 Ang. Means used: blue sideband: 11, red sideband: 10.3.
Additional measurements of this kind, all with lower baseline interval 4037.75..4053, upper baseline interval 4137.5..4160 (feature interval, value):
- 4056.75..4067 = 0.2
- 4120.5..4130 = 0.1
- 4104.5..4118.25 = 0.0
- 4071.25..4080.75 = 0.1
